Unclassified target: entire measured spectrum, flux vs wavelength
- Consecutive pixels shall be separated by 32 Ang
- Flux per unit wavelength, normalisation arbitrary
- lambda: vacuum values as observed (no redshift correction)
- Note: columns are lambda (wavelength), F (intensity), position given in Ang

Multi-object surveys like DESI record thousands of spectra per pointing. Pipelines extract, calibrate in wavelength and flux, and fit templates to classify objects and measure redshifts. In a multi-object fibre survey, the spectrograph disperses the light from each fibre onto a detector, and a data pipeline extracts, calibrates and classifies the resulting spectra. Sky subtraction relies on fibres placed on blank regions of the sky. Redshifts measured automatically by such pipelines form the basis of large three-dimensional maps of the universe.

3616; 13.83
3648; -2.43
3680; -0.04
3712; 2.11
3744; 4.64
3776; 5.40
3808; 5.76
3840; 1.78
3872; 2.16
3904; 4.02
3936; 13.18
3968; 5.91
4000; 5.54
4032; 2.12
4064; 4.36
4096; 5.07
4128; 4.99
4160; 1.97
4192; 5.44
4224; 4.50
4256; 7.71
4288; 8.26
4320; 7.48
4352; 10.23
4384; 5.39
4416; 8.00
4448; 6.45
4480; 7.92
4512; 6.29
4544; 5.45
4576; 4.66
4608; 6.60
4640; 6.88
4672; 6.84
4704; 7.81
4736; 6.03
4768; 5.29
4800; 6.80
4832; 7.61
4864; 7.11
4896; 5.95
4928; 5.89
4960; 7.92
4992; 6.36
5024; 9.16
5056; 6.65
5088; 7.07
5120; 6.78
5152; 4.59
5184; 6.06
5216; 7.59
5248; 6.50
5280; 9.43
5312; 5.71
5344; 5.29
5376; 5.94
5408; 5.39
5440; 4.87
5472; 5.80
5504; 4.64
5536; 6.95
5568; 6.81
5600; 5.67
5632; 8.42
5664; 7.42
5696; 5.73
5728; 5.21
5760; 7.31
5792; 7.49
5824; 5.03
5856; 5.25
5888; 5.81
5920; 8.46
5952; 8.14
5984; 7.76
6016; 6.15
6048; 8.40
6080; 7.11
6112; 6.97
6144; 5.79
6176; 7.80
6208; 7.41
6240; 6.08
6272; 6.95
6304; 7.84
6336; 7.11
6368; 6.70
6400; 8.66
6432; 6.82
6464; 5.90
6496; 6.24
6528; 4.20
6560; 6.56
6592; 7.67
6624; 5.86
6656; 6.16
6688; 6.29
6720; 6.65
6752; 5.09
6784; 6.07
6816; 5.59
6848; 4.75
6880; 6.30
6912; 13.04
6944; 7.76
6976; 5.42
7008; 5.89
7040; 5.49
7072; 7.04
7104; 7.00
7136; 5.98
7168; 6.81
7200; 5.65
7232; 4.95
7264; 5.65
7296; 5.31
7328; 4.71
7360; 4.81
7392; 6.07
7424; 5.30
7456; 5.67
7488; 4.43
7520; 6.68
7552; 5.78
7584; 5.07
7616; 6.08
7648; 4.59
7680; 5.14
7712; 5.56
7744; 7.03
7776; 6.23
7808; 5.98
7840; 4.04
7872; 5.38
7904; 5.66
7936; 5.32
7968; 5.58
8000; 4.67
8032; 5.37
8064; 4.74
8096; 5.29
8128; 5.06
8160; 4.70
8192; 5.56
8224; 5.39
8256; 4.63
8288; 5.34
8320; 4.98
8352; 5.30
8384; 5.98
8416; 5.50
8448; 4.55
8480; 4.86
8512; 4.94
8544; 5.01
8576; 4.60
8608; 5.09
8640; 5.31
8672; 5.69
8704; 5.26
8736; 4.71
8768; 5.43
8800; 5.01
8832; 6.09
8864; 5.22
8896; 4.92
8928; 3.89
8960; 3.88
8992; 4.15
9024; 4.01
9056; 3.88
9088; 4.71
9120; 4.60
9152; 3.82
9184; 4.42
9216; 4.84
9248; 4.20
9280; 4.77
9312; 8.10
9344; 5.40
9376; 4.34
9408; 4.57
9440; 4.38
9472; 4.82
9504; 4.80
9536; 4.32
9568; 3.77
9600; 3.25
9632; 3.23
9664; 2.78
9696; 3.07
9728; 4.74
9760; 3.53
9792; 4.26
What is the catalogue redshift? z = 0.05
